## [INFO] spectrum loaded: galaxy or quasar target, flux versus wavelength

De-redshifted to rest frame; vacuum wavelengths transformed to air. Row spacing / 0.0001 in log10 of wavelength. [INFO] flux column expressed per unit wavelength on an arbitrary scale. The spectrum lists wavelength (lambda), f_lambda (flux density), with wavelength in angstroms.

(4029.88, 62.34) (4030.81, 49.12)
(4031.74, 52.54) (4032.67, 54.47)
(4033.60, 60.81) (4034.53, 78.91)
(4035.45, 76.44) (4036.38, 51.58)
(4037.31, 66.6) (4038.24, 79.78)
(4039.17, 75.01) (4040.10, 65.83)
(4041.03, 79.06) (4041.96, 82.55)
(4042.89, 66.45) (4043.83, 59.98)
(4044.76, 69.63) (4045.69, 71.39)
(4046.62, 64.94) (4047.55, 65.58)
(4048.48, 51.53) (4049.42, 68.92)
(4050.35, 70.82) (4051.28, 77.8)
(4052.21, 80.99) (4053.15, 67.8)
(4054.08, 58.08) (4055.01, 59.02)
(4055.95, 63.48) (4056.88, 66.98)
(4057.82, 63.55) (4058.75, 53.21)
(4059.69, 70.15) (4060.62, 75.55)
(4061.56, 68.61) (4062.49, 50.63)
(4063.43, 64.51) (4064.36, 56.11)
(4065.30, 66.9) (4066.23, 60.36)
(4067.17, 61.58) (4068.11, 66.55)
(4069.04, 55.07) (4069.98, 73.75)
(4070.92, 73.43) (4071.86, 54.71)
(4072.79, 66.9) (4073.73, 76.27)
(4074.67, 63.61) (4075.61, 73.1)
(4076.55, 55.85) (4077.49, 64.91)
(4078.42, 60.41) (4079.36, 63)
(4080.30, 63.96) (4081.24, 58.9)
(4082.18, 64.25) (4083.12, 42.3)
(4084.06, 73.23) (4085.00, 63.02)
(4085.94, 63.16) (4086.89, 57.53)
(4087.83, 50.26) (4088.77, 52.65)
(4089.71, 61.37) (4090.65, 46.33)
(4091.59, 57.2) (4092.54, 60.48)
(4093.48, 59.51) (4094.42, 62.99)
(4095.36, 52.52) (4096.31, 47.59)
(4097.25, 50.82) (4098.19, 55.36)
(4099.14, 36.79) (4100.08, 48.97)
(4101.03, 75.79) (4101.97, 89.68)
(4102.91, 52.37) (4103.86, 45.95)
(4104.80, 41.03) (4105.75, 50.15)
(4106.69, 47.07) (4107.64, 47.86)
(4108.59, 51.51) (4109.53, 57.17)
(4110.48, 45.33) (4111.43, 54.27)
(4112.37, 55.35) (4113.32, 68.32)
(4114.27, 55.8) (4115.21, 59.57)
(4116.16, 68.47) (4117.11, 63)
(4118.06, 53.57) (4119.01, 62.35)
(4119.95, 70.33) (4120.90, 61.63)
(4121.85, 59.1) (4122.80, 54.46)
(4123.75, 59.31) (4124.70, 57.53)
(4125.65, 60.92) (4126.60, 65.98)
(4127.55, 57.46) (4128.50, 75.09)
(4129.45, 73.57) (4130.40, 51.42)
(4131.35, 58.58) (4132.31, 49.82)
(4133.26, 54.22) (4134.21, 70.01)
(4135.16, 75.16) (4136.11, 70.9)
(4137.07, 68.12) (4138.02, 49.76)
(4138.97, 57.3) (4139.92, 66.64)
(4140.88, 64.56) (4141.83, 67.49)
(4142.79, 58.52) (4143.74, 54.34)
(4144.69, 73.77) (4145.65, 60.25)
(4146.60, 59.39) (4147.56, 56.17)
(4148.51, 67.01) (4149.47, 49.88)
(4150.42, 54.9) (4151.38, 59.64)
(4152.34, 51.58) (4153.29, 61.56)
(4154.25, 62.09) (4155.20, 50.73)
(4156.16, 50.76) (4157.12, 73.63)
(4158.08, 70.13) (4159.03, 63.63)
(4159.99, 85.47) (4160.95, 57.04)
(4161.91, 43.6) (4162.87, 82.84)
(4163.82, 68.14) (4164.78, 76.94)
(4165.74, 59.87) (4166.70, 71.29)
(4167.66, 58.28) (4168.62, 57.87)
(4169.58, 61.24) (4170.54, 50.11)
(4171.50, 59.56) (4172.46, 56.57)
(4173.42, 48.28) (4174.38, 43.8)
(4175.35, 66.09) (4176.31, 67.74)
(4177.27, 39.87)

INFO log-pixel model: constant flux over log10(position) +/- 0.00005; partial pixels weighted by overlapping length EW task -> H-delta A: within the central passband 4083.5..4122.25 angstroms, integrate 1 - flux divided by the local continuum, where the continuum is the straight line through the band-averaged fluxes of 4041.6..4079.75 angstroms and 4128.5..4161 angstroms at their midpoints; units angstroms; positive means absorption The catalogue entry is 4.11 angstroms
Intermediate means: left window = 65.4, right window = 62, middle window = 56.9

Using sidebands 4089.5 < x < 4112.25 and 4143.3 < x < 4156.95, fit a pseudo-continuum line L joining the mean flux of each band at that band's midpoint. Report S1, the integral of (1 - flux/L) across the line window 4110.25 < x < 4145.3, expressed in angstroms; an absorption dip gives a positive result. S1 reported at -3.2 angstroms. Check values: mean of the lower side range 54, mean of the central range 61.5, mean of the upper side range 58.4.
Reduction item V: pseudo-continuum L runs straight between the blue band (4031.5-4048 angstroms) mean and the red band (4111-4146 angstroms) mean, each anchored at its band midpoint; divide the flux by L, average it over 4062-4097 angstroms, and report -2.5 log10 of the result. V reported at 0.08 mag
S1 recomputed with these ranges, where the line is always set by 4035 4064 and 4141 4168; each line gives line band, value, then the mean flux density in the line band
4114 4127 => 0.6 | 60.9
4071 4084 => 0.6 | 62.9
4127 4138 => 0.0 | 63.4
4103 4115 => 2.4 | 51.9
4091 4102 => 1.4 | 56.7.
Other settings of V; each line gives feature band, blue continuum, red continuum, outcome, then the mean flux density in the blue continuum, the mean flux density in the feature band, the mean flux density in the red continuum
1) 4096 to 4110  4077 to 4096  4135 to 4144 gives 0.13 mag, 58.8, 53.3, 63.1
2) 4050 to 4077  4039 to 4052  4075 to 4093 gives -0.01 mag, 69.4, 65.3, 59.6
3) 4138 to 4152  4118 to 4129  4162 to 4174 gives 0.03 mag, 61.8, 60.2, 61.8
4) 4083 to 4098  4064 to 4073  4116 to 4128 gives 0.11 mag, 63.5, 56.6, 60.9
